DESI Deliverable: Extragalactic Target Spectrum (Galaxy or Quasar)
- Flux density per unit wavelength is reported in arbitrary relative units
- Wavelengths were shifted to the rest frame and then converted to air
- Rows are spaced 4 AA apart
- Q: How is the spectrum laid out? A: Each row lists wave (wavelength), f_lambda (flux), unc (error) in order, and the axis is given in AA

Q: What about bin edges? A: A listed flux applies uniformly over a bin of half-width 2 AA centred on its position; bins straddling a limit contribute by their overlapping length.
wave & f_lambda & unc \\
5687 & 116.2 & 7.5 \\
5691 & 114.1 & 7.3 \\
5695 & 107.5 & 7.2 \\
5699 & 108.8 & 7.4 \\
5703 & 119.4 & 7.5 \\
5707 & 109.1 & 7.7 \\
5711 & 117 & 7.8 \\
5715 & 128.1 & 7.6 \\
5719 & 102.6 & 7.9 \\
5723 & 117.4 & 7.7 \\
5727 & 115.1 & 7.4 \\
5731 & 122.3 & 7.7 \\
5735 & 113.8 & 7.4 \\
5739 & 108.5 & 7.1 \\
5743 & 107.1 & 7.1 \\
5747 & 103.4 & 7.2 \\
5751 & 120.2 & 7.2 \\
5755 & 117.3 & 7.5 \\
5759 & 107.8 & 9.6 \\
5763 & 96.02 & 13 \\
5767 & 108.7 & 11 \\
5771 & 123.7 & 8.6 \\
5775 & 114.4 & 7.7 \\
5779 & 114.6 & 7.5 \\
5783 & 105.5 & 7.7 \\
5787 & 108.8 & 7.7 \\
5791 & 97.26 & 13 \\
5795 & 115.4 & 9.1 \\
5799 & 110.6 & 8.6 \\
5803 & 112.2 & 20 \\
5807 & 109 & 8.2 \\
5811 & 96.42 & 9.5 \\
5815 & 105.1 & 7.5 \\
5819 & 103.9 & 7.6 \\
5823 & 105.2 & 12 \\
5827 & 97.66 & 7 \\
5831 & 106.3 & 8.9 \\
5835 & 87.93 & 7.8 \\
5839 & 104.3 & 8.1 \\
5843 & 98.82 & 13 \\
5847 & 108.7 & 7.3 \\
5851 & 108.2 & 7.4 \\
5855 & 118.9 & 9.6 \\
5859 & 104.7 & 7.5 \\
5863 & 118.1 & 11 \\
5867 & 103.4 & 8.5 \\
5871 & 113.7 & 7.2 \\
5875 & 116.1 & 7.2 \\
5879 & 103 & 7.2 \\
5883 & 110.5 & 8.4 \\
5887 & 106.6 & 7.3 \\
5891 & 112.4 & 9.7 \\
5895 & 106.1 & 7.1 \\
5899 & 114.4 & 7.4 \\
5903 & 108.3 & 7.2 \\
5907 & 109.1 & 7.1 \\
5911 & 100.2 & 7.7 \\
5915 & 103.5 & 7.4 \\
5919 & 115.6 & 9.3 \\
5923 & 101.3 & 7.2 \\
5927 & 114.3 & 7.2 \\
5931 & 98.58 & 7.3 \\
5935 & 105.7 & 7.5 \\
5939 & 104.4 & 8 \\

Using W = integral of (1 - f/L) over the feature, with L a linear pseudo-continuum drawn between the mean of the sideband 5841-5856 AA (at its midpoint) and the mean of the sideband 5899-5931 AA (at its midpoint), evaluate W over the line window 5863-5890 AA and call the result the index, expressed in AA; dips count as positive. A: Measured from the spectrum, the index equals -0.5 AA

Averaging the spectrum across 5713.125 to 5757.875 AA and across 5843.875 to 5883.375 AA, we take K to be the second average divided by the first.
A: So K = 0.97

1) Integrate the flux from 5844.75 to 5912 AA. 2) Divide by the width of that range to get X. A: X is 110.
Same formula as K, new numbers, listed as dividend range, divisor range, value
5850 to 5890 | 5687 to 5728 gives 0.97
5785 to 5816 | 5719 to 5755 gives 0.95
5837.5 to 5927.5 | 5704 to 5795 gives 0.97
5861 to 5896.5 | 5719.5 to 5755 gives 0.97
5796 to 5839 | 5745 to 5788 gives 0.93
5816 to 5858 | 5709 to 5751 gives 0.91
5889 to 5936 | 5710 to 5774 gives 0.95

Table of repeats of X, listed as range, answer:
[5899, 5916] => 106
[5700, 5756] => 114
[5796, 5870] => 106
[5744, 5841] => 107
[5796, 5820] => 107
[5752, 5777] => 112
